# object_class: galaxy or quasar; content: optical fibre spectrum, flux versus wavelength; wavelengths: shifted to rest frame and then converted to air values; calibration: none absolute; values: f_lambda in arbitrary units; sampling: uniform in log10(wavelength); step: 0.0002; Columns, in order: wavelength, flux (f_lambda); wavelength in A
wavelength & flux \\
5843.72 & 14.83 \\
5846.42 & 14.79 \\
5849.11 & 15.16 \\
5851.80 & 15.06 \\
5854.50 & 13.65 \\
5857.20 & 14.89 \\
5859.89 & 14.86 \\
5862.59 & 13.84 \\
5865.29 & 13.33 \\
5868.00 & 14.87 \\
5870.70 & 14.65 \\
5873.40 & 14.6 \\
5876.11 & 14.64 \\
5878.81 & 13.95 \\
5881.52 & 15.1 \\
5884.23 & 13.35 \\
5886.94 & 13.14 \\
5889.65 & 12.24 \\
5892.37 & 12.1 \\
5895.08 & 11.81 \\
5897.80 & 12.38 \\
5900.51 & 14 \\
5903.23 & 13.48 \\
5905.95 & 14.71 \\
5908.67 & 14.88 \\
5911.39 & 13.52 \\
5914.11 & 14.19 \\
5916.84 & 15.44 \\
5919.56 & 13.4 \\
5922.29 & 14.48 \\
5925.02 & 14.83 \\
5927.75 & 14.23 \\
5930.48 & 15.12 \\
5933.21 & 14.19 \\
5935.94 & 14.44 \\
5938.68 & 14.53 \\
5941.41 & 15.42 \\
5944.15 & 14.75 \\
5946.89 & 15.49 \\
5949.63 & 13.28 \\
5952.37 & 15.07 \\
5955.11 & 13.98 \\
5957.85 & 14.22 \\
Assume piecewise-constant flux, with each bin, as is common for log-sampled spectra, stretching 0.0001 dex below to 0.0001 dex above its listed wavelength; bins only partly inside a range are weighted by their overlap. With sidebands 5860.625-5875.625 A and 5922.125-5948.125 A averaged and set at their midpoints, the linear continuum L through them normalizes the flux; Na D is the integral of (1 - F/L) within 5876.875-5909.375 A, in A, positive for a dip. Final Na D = 2.4 A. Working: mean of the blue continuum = 14.3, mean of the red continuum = 14.8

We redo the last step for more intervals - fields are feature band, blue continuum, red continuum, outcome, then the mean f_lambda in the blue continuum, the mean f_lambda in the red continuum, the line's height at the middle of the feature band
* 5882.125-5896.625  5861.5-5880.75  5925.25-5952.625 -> 1.7 A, 14.3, 14.6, 14.4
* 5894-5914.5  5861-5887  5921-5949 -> 1.2 A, 14.2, 14.7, 14.5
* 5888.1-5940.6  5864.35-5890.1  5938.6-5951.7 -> 1.9 A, 14.1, 14.7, 14.4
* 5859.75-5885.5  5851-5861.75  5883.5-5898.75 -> -1.4 A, 14.6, 12.5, 13.6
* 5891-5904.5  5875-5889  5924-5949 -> 1.4 A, 13.9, 14.7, 14.2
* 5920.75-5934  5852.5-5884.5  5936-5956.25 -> 0.0 A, 14.4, 14.6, 14.6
